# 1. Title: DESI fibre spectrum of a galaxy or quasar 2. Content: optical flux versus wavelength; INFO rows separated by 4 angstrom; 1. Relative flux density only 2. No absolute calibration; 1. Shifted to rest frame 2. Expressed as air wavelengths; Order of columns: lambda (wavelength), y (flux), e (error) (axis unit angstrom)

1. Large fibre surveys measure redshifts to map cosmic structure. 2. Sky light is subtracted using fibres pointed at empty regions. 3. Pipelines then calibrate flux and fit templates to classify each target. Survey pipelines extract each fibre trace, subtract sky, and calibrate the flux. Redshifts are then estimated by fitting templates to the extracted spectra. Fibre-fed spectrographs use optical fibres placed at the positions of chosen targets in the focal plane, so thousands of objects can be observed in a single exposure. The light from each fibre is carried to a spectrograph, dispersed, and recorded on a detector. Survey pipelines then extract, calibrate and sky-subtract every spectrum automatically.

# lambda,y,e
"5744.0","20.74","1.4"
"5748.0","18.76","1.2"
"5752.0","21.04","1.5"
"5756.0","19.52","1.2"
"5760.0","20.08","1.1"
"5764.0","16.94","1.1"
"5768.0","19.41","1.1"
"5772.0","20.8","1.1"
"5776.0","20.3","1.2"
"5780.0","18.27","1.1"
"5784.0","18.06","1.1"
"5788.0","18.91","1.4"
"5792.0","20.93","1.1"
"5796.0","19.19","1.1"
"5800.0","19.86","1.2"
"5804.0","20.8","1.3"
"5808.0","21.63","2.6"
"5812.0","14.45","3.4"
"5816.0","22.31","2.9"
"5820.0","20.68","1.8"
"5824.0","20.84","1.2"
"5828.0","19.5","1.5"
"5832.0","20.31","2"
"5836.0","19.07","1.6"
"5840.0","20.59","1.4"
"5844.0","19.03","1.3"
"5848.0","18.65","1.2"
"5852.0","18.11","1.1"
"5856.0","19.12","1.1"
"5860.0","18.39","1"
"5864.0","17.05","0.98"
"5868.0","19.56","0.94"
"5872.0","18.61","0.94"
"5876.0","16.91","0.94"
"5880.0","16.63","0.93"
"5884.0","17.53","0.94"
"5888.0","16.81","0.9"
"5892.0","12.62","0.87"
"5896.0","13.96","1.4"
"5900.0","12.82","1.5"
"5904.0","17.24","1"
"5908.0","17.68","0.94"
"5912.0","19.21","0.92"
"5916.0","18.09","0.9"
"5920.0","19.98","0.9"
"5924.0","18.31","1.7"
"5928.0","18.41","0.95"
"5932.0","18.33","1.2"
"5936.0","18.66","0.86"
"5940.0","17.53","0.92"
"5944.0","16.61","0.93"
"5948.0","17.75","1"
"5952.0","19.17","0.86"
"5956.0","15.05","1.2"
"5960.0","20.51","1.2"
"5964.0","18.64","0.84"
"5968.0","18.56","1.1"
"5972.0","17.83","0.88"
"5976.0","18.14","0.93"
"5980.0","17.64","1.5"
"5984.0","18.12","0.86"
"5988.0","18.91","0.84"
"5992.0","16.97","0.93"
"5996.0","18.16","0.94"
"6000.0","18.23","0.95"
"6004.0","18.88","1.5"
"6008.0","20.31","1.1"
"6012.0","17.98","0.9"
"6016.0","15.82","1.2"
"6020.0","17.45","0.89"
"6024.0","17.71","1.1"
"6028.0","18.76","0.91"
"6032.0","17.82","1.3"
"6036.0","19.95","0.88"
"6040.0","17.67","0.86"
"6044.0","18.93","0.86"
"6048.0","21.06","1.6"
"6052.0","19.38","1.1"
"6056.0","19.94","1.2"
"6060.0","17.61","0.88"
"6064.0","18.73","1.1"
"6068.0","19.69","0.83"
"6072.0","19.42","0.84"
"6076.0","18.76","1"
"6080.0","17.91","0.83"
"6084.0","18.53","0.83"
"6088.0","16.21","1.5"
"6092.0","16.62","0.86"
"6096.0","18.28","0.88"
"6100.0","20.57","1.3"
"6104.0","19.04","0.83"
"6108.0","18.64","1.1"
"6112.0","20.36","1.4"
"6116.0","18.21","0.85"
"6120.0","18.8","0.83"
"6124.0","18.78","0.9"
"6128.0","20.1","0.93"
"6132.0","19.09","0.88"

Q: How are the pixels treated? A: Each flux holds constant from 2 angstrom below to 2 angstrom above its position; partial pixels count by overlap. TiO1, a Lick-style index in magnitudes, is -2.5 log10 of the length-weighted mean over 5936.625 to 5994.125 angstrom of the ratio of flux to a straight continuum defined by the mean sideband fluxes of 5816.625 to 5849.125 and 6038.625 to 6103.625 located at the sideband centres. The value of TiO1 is 0.08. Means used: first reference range 20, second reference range 18.7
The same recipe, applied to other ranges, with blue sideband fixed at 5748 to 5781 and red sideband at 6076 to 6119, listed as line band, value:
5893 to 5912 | 0.214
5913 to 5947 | 0.044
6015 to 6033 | 0.066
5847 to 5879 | 0.057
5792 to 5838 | -0.030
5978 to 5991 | 0.041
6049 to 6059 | -0.057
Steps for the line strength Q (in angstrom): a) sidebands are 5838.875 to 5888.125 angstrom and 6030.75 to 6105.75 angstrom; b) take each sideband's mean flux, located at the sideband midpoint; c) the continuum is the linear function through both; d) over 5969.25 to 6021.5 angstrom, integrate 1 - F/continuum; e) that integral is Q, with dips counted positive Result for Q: 1.5 angstrom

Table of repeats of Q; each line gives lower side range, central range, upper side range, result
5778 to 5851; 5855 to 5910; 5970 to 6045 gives 6.80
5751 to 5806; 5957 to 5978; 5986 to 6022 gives -0.28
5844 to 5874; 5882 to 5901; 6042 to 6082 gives 3.86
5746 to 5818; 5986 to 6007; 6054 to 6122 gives 0.65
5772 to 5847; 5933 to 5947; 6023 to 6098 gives 1.08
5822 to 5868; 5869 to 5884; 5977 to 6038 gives 1.13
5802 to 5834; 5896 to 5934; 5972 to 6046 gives 3.02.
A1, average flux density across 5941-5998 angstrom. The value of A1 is 18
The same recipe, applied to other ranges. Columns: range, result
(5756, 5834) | 19.6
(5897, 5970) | 17.9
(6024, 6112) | 18.8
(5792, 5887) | 19.1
